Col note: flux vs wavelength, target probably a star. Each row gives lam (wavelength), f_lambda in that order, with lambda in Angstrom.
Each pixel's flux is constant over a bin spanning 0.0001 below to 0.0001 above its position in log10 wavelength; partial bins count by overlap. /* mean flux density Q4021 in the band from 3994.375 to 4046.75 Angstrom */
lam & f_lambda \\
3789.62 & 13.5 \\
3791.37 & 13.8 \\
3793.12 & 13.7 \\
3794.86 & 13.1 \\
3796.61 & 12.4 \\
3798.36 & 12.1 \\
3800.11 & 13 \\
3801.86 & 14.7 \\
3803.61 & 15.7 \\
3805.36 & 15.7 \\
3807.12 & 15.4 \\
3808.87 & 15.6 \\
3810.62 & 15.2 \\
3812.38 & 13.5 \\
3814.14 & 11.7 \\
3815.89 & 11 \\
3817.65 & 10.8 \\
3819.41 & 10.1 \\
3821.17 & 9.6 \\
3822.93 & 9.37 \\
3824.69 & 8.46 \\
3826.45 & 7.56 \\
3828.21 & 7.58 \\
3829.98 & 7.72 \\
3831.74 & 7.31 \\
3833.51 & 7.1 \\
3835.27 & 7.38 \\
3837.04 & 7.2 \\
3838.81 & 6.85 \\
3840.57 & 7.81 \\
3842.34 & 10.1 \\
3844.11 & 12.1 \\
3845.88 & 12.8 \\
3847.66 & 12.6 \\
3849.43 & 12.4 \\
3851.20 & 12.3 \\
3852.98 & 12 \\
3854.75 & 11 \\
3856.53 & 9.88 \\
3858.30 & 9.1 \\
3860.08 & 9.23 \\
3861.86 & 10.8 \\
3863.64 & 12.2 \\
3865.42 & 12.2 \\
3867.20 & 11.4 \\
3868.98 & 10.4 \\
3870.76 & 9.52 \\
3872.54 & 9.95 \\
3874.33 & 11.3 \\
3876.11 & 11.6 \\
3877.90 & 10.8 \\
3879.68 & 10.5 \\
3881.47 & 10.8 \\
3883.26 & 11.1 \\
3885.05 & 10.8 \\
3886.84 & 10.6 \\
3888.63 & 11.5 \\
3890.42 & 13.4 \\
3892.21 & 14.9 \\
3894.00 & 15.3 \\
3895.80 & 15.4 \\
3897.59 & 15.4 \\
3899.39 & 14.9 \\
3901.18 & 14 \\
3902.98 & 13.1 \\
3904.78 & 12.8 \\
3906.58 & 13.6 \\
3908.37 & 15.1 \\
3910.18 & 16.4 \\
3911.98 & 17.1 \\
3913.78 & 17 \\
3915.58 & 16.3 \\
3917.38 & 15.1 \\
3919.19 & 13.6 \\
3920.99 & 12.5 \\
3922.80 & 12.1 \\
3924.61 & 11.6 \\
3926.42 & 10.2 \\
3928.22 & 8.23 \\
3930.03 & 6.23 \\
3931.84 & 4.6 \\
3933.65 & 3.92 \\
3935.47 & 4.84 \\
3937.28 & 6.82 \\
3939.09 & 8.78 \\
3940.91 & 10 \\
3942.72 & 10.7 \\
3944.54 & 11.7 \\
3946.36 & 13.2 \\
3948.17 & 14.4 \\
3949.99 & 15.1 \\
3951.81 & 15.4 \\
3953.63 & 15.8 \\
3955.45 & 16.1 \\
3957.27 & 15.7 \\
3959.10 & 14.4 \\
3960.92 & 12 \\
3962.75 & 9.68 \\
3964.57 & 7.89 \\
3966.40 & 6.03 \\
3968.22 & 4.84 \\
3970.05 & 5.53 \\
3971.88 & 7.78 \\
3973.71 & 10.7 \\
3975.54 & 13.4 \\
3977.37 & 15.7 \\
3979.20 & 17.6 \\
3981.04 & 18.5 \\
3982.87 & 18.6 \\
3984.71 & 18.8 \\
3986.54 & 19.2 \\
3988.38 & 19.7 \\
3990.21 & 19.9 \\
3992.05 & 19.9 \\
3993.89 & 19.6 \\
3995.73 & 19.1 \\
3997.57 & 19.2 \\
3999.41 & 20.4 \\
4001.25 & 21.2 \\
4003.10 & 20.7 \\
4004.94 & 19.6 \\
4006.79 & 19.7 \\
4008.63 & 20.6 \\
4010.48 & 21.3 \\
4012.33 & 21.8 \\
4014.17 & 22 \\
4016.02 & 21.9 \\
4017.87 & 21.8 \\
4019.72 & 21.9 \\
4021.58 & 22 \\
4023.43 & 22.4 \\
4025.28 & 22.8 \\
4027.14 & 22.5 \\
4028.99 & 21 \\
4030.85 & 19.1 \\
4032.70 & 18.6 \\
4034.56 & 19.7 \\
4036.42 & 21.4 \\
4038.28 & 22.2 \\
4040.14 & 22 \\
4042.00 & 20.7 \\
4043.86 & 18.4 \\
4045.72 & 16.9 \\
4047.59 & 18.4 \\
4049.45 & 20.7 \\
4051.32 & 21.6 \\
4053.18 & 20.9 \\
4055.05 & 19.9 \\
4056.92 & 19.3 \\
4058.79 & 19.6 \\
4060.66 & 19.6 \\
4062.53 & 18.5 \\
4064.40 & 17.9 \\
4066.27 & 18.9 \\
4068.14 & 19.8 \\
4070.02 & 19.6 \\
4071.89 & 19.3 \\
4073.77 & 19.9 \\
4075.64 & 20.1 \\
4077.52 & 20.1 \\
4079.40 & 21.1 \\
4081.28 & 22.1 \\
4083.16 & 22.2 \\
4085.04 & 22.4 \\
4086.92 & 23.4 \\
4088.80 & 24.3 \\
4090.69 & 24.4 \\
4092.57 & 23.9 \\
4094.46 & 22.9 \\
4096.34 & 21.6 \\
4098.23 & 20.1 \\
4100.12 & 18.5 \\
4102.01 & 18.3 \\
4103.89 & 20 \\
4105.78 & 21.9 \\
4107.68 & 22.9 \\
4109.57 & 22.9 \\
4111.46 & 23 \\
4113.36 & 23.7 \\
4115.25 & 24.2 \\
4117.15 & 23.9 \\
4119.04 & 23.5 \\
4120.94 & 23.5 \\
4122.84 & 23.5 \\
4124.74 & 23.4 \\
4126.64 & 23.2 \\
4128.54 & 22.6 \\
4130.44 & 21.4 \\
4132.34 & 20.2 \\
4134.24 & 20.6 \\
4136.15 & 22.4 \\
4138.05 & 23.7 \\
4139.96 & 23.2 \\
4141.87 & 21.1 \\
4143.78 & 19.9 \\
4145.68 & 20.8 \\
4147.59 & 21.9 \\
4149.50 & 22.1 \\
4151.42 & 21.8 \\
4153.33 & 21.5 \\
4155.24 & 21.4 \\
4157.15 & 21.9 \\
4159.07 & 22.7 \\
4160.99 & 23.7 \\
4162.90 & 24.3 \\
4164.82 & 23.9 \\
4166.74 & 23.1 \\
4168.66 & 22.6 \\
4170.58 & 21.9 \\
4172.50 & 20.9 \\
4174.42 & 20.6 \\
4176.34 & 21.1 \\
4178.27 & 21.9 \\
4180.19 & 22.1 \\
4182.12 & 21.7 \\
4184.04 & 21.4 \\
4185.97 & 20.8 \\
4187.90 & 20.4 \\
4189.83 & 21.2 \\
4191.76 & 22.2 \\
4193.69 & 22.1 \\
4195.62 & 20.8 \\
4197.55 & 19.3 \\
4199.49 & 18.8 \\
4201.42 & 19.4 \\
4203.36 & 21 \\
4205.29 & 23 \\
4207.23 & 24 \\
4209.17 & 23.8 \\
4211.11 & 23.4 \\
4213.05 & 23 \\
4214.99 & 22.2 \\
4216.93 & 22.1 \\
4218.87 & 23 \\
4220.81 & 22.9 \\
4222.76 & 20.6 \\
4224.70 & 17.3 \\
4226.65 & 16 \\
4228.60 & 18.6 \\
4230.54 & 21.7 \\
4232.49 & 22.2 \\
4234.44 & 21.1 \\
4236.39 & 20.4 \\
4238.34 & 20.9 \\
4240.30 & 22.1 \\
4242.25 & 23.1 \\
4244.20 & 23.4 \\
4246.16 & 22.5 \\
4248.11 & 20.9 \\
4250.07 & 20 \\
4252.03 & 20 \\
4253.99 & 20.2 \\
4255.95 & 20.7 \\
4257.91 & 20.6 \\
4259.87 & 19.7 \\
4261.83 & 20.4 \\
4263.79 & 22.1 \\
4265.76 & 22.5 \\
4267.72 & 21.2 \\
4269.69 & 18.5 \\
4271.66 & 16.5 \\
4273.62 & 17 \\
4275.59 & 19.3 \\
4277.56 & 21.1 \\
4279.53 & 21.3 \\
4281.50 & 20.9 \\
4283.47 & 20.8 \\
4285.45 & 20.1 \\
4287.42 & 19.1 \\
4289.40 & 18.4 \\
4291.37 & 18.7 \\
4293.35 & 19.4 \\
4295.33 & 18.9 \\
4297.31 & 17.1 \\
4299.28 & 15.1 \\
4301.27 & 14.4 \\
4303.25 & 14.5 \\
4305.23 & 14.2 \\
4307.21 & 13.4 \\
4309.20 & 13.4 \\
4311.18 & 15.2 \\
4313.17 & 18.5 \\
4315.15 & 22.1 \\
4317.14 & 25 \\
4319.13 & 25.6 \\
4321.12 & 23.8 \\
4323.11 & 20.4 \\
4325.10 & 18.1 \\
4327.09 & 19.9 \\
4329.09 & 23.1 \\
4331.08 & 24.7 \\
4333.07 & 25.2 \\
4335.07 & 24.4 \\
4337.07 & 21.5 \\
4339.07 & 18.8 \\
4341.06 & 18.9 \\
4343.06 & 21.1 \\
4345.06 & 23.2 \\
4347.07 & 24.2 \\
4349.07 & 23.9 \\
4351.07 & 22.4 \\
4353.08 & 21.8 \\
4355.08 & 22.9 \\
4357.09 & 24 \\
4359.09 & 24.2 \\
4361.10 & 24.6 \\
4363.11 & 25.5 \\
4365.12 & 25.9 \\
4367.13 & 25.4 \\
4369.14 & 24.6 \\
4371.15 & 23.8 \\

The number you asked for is 20.7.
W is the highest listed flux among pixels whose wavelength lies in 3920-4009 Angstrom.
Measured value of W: 21.2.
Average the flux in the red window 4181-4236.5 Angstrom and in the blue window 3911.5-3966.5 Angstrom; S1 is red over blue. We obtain 1.8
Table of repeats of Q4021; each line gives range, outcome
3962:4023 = 17.3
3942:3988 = 13.2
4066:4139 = 21.9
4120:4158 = 22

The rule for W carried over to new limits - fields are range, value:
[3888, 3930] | 17.1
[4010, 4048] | 22.8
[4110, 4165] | 24.3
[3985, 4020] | 22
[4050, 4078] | 21.6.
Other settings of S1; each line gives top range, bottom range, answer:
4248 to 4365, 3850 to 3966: 1.72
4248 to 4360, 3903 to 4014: 1.42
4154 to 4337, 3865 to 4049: 1.38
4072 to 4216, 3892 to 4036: 1.43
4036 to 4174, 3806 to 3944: 1.92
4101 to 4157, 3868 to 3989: 1.79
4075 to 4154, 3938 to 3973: 1.96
